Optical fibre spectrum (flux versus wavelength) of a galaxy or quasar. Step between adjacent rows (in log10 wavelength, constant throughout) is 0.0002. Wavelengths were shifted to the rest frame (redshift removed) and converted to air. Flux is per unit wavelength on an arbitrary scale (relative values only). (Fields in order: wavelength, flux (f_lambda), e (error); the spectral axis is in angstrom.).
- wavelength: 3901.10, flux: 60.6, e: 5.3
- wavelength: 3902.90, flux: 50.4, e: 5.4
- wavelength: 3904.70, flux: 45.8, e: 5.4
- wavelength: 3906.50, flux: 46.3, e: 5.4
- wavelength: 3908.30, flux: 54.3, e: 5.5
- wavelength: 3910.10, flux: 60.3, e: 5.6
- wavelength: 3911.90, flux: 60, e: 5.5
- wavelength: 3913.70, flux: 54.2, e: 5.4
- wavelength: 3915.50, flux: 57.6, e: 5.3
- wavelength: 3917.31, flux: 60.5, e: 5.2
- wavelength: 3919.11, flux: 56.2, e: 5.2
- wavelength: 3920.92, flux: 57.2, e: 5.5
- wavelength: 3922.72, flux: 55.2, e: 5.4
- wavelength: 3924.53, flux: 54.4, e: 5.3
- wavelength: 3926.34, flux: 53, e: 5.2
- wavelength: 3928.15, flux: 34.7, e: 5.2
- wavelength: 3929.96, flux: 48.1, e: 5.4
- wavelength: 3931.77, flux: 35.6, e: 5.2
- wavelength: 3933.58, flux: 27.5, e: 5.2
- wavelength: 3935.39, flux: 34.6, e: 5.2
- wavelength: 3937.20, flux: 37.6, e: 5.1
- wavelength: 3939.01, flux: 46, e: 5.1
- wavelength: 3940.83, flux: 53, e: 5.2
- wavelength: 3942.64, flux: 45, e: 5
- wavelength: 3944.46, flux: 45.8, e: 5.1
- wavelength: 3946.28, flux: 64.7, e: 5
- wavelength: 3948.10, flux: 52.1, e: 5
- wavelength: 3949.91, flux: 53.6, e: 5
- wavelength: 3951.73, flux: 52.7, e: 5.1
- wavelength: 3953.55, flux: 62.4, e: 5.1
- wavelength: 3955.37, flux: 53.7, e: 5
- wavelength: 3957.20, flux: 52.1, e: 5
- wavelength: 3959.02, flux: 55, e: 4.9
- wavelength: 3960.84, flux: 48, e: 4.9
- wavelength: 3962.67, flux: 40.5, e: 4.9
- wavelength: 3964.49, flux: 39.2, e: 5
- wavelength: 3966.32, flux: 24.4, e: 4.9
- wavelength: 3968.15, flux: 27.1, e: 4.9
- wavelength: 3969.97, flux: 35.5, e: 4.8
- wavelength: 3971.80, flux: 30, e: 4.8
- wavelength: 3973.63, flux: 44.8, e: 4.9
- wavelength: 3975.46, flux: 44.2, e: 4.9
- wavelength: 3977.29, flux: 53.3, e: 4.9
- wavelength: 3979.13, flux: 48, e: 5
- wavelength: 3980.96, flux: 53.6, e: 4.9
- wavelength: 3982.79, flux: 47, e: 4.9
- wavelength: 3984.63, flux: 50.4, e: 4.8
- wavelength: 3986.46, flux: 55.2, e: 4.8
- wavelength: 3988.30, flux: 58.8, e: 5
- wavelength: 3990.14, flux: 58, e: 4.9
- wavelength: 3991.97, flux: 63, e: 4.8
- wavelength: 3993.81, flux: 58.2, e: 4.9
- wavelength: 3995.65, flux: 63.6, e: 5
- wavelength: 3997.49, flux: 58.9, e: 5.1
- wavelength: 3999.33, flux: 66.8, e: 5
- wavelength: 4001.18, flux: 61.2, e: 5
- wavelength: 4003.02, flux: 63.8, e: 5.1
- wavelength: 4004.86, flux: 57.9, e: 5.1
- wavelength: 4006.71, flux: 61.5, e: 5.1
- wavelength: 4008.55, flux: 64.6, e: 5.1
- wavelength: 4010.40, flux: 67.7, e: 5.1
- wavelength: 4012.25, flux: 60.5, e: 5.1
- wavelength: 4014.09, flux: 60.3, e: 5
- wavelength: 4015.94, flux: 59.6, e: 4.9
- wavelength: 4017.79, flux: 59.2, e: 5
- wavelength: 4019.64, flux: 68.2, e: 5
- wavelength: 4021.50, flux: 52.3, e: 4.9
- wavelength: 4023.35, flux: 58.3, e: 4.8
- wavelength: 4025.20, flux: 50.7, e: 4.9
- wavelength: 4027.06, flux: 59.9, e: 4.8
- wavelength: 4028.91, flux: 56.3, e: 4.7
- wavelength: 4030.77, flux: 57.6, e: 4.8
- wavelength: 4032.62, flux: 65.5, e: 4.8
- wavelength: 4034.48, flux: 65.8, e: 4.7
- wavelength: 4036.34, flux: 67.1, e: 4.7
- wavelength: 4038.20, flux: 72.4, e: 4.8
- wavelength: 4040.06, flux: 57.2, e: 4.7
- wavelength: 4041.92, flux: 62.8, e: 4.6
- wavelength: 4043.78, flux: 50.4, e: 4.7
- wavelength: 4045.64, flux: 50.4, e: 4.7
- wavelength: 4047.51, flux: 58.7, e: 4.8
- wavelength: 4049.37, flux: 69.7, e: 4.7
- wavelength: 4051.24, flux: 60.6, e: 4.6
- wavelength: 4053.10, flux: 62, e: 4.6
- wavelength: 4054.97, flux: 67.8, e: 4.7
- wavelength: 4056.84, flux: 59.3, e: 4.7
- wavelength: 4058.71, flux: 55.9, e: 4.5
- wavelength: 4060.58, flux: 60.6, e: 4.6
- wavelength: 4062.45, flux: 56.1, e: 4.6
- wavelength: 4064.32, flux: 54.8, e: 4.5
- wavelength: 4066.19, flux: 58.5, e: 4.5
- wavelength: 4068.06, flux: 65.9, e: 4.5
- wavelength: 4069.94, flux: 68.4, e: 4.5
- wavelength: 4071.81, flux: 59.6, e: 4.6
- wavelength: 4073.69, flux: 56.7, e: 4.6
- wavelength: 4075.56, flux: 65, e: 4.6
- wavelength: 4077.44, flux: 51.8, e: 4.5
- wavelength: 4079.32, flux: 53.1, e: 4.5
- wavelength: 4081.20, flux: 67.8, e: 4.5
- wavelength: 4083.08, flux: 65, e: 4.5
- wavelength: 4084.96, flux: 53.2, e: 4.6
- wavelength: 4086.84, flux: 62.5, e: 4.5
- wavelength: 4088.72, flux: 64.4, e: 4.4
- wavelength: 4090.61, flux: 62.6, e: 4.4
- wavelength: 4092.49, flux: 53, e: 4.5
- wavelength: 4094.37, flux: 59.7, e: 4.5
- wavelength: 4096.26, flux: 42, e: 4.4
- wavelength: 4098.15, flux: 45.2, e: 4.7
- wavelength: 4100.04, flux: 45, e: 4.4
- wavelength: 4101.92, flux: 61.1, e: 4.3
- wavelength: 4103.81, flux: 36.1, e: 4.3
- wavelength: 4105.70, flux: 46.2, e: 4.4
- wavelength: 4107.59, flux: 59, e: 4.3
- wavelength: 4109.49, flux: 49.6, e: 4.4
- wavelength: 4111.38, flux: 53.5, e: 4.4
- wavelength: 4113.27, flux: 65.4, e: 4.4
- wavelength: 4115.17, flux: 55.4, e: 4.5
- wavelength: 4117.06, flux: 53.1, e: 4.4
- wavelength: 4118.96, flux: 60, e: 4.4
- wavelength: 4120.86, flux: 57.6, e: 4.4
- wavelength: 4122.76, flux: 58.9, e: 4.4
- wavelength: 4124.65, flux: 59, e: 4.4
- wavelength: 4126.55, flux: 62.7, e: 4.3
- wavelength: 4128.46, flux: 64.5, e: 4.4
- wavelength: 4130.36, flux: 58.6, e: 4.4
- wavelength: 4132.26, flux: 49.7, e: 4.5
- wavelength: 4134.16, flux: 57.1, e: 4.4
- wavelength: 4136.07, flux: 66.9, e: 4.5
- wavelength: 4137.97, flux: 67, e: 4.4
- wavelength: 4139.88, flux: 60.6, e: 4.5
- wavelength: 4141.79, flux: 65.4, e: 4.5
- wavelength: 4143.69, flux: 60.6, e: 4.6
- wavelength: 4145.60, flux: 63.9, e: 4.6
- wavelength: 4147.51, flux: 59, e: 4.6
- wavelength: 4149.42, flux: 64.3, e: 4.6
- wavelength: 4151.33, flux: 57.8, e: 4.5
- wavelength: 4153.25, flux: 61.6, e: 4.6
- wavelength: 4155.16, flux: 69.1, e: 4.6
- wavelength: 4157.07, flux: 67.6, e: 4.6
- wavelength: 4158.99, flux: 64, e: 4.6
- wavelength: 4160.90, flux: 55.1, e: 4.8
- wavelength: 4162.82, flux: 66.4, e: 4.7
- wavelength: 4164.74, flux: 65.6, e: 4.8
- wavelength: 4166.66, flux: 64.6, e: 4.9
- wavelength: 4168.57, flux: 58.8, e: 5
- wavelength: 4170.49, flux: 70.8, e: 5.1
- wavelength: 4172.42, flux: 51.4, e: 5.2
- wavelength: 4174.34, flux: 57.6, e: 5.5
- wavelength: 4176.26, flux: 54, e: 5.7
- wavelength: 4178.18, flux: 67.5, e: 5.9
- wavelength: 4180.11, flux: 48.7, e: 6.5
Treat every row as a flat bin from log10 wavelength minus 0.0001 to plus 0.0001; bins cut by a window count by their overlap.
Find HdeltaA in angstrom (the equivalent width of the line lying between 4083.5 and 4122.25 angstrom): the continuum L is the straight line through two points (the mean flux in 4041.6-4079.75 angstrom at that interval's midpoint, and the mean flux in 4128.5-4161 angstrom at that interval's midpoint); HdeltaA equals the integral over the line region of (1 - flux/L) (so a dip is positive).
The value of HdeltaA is 4.00 angstrom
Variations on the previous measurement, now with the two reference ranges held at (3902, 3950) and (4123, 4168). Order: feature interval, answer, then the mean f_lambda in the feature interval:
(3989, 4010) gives -3.1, 61.7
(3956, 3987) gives 4.9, 44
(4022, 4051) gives -2.1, 60.1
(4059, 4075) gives -0.6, 60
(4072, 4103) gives 1.1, 56.7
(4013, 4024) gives -1.0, 59.7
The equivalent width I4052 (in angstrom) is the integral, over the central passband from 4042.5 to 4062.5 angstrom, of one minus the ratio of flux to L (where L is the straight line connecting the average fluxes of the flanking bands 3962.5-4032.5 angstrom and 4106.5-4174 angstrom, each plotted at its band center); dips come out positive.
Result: -1.01 angstrom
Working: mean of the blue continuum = 54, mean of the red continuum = 60.6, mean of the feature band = 59.4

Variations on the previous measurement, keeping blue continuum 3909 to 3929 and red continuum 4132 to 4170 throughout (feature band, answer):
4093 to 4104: 2.1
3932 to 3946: 3.4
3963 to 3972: 3.9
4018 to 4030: 0.1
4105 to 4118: 1.4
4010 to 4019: -0.5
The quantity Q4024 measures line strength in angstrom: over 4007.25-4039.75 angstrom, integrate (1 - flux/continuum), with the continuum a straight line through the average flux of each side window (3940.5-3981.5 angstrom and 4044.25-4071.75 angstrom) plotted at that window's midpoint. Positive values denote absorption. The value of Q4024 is -3.5 angstrom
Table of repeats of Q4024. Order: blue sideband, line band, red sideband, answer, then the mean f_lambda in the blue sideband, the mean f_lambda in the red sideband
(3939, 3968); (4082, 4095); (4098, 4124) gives -1.8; 48.8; 53.6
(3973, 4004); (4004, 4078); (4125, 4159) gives -3.1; 55.9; 62.1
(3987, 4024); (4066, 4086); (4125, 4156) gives 0.3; 61.1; 61.7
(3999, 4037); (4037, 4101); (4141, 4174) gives 2.9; 61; 62.6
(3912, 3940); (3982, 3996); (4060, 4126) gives -1.5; 47.9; 56.8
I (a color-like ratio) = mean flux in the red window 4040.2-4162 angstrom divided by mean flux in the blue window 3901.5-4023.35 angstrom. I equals 1.13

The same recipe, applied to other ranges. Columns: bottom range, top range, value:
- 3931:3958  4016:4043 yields 1.27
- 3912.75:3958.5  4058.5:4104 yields 1.15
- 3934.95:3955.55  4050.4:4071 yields 1.21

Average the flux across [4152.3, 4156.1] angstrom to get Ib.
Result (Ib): 65.4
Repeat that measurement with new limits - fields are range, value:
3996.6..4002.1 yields 62.3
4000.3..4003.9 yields 62.6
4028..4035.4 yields 61.3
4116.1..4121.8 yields 56.9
